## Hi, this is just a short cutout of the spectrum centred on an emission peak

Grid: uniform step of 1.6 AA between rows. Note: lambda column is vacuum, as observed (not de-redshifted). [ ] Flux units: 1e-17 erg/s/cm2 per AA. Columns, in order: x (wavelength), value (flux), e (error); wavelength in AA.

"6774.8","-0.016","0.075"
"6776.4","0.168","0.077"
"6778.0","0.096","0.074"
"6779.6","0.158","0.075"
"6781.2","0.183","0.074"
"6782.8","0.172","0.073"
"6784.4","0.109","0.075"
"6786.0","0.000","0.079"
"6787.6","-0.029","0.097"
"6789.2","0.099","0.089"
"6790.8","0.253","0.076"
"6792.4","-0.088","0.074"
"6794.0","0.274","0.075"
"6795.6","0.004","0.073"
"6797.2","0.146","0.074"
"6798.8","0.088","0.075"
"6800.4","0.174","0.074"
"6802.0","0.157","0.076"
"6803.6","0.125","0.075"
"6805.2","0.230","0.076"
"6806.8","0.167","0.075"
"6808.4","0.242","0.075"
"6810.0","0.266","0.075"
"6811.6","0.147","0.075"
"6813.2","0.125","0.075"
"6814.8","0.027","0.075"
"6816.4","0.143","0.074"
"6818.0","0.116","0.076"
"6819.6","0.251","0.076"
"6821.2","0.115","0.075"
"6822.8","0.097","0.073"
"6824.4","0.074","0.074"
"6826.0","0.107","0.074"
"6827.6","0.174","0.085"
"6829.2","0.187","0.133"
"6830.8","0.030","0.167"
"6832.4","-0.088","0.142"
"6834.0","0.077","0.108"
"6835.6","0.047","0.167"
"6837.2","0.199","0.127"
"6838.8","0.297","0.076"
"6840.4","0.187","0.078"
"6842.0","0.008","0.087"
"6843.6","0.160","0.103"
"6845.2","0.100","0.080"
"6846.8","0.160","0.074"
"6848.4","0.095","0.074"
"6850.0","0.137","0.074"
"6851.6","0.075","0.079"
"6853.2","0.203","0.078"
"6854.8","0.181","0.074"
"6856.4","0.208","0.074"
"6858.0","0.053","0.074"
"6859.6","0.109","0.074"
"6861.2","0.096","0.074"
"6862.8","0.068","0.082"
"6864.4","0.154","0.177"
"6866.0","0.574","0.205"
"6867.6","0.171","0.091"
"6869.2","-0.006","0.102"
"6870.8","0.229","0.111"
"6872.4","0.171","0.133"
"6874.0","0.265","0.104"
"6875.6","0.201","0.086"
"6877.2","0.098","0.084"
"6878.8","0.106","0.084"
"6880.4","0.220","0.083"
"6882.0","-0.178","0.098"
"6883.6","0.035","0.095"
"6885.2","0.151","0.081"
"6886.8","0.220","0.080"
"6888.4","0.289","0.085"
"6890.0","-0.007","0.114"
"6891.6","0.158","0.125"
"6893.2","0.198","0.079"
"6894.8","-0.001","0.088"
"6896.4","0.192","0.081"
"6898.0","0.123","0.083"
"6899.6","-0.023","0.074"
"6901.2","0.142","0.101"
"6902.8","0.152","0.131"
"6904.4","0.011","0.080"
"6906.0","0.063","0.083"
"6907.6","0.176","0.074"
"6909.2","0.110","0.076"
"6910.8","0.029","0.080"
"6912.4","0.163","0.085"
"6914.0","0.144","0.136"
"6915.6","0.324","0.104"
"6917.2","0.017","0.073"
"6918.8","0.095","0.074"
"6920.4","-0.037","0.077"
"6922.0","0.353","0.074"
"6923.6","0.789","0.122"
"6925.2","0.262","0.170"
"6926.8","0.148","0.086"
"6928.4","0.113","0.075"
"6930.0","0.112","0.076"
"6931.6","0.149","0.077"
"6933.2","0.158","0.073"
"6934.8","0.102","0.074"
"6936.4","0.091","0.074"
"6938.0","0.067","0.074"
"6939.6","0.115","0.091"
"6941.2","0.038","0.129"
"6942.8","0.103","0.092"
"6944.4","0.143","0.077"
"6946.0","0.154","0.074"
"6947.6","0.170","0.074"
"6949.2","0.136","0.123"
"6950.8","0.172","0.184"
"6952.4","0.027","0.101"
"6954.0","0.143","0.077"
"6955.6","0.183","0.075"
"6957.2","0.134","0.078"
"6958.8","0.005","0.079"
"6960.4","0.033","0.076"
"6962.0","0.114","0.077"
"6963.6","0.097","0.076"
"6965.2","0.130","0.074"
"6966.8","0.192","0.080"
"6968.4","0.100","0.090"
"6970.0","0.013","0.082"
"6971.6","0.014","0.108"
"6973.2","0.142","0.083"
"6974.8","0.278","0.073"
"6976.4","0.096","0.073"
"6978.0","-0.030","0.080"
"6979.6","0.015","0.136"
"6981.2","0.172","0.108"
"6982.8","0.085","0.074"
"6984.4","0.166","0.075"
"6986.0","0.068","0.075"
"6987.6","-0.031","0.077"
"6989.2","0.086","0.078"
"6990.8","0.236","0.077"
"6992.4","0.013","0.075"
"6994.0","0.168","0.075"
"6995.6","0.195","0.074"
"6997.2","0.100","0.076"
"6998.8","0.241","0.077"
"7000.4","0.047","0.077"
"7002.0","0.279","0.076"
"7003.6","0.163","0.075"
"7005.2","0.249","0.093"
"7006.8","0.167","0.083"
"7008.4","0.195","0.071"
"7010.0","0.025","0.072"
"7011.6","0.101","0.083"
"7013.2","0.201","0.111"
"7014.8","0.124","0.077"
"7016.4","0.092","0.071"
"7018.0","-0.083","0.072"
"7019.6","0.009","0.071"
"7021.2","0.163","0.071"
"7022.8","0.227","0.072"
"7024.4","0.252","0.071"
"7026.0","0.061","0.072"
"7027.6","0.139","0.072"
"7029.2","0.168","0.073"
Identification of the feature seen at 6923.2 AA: H-alpha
